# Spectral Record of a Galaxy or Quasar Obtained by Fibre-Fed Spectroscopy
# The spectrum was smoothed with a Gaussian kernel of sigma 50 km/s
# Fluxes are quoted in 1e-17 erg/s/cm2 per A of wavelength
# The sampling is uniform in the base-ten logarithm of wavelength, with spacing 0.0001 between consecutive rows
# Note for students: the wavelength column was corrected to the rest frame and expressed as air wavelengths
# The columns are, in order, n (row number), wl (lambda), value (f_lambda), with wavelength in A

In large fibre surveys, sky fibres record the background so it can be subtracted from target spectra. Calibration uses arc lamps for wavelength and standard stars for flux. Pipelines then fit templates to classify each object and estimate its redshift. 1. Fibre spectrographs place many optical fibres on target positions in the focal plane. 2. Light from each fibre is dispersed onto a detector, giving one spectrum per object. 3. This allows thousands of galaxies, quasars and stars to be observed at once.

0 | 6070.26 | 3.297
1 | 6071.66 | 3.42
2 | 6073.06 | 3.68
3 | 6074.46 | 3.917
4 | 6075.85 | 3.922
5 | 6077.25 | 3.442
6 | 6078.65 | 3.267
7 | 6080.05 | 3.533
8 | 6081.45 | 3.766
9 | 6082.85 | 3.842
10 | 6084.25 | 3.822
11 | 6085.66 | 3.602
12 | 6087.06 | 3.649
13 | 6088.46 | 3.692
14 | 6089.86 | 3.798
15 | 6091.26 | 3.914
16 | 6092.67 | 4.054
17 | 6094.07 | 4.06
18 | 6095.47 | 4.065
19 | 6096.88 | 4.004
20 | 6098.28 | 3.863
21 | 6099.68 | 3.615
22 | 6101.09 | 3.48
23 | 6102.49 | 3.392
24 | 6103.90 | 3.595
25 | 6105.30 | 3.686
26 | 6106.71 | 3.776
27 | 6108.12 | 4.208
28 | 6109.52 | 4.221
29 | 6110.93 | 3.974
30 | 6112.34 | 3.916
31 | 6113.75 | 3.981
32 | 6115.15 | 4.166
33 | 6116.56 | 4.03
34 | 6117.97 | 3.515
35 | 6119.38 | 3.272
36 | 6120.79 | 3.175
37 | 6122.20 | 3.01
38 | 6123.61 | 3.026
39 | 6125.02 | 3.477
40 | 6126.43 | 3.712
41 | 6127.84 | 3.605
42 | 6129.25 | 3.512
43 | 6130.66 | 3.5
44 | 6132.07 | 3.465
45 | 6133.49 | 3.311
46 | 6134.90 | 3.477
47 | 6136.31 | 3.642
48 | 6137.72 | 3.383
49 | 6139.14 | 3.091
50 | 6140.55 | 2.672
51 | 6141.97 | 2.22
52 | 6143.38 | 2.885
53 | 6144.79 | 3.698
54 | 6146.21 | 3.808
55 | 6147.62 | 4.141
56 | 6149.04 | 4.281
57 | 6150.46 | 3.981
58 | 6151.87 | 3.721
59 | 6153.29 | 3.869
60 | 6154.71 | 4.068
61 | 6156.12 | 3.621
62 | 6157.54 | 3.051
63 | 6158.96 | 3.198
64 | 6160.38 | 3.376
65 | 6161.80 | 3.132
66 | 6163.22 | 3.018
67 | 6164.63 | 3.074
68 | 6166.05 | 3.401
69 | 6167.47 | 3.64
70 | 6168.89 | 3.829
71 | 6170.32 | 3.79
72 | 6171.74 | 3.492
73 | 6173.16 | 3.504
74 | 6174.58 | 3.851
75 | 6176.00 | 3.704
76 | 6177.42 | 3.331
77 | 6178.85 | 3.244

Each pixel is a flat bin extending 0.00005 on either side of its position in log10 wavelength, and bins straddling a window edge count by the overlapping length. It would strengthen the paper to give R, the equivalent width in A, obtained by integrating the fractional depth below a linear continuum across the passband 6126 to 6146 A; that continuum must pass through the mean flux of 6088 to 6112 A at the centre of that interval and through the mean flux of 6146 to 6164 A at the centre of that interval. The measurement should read 2.17 A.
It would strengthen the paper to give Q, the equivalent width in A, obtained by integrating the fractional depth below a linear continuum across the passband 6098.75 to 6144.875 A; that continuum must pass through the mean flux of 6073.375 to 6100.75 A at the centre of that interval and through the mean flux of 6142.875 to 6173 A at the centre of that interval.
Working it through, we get 2.21 A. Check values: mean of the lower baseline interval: 3.78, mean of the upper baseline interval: 3.58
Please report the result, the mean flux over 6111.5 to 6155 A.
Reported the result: 3.53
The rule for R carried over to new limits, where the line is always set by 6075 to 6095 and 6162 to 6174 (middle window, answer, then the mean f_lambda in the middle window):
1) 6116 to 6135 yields 0.93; 3.43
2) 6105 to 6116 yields -1.04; 4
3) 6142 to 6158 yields -0.75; 3.69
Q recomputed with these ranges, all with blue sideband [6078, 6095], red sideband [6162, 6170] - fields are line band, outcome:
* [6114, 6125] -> 0.4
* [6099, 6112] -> -0.4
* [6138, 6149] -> 0.7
